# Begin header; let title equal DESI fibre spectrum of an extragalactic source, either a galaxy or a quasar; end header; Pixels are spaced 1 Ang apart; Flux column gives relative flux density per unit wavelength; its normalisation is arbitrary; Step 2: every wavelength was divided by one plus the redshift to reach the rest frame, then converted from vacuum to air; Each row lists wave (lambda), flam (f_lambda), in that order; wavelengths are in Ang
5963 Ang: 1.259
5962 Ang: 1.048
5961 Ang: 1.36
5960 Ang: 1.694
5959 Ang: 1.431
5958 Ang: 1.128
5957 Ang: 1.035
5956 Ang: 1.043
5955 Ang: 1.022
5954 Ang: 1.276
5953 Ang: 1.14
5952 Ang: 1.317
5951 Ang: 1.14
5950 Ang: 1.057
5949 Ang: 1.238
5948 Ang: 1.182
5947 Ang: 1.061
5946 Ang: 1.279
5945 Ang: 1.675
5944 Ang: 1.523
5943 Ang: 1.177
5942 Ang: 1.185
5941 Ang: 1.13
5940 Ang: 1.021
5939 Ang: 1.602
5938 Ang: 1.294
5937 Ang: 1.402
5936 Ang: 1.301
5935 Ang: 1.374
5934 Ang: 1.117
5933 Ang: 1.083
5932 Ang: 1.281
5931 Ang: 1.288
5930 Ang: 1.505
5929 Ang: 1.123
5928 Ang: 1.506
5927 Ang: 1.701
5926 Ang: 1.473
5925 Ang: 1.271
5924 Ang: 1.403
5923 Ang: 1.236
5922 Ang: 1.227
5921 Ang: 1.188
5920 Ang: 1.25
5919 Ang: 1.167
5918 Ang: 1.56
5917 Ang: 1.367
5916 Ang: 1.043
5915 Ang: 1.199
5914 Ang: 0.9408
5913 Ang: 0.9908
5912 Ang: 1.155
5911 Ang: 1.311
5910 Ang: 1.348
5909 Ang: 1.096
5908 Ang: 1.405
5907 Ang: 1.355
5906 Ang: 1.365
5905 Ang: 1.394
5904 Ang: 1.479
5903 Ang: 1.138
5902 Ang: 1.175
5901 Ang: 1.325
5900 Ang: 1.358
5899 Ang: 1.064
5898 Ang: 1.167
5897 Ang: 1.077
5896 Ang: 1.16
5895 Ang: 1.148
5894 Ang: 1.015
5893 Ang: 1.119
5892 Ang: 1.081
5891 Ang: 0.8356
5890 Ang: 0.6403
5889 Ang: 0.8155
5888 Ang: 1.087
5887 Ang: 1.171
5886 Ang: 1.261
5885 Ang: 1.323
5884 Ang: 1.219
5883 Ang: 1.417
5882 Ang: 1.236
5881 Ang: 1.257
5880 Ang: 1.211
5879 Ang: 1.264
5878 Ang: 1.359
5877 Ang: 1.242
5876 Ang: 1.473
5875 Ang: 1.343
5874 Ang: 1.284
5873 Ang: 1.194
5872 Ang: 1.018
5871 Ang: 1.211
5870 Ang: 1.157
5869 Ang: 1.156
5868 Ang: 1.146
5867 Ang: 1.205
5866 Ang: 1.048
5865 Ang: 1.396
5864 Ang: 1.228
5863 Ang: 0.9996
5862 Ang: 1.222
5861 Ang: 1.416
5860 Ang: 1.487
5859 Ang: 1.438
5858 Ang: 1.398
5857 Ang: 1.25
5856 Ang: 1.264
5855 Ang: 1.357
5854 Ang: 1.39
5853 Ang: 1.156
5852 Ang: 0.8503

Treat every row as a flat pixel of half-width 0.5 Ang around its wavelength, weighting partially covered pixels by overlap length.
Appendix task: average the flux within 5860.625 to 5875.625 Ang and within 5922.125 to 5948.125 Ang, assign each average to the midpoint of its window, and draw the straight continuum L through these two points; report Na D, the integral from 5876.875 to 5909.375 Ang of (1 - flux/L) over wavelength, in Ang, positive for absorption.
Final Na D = 1.44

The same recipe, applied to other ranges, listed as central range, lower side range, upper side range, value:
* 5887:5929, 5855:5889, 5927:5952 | 1.93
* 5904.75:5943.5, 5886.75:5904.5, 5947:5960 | -4.58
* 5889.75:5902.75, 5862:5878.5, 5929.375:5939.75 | 1.63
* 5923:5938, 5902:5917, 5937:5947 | -0.66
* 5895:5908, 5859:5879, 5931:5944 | -0.04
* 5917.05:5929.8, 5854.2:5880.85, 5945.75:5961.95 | -1.25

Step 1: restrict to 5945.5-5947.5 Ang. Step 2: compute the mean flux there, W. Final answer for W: 1.17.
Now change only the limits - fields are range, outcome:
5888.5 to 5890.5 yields 0.728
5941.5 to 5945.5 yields 1.39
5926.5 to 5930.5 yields 1.46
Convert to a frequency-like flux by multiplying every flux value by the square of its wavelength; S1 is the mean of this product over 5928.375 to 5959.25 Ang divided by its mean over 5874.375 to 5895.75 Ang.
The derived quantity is 1.1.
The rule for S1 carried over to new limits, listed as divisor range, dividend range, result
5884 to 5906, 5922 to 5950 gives 1.16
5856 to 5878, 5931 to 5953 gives 1.03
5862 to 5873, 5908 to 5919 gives 1.06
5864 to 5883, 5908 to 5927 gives 1.03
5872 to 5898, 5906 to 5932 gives 1.12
